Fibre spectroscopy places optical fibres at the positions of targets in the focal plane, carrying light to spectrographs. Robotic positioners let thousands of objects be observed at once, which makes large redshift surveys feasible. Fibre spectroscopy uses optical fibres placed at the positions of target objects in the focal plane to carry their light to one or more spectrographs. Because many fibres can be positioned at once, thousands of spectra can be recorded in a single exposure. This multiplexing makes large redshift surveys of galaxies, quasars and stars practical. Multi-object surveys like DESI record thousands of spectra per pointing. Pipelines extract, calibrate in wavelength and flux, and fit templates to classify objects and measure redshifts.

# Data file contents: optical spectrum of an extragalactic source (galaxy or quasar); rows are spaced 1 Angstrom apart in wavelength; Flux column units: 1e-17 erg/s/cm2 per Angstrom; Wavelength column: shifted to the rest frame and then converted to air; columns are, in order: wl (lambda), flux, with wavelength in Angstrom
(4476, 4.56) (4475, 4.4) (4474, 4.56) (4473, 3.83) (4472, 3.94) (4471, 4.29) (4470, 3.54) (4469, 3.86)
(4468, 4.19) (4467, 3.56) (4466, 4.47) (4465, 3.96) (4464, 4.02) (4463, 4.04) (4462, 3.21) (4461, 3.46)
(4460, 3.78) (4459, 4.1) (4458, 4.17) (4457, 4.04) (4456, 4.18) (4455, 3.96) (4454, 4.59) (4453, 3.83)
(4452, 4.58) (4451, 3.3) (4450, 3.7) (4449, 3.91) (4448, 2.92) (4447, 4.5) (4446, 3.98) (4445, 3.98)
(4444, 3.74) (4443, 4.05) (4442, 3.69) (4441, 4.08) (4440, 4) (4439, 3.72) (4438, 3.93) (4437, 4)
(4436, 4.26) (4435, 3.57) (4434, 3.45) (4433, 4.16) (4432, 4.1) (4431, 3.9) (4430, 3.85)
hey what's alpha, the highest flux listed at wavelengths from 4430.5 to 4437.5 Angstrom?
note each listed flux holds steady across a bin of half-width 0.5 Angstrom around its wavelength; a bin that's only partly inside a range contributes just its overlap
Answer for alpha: 4.26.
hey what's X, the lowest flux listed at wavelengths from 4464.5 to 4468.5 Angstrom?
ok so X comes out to 3.56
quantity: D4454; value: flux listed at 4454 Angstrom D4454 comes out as 4.59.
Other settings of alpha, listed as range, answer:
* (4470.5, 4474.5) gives 4.56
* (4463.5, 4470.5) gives 4.47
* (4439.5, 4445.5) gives 4.08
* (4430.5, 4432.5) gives 4.1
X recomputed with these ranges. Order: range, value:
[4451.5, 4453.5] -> 3.83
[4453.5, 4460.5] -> 3.78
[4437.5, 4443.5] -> 3.69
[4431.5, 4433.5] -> 4.1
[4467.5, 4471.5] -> 3.54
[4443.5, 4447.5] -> 3.74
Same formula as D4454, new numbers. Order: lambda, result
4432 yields 4.1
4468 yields 4.19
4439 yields 3.72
